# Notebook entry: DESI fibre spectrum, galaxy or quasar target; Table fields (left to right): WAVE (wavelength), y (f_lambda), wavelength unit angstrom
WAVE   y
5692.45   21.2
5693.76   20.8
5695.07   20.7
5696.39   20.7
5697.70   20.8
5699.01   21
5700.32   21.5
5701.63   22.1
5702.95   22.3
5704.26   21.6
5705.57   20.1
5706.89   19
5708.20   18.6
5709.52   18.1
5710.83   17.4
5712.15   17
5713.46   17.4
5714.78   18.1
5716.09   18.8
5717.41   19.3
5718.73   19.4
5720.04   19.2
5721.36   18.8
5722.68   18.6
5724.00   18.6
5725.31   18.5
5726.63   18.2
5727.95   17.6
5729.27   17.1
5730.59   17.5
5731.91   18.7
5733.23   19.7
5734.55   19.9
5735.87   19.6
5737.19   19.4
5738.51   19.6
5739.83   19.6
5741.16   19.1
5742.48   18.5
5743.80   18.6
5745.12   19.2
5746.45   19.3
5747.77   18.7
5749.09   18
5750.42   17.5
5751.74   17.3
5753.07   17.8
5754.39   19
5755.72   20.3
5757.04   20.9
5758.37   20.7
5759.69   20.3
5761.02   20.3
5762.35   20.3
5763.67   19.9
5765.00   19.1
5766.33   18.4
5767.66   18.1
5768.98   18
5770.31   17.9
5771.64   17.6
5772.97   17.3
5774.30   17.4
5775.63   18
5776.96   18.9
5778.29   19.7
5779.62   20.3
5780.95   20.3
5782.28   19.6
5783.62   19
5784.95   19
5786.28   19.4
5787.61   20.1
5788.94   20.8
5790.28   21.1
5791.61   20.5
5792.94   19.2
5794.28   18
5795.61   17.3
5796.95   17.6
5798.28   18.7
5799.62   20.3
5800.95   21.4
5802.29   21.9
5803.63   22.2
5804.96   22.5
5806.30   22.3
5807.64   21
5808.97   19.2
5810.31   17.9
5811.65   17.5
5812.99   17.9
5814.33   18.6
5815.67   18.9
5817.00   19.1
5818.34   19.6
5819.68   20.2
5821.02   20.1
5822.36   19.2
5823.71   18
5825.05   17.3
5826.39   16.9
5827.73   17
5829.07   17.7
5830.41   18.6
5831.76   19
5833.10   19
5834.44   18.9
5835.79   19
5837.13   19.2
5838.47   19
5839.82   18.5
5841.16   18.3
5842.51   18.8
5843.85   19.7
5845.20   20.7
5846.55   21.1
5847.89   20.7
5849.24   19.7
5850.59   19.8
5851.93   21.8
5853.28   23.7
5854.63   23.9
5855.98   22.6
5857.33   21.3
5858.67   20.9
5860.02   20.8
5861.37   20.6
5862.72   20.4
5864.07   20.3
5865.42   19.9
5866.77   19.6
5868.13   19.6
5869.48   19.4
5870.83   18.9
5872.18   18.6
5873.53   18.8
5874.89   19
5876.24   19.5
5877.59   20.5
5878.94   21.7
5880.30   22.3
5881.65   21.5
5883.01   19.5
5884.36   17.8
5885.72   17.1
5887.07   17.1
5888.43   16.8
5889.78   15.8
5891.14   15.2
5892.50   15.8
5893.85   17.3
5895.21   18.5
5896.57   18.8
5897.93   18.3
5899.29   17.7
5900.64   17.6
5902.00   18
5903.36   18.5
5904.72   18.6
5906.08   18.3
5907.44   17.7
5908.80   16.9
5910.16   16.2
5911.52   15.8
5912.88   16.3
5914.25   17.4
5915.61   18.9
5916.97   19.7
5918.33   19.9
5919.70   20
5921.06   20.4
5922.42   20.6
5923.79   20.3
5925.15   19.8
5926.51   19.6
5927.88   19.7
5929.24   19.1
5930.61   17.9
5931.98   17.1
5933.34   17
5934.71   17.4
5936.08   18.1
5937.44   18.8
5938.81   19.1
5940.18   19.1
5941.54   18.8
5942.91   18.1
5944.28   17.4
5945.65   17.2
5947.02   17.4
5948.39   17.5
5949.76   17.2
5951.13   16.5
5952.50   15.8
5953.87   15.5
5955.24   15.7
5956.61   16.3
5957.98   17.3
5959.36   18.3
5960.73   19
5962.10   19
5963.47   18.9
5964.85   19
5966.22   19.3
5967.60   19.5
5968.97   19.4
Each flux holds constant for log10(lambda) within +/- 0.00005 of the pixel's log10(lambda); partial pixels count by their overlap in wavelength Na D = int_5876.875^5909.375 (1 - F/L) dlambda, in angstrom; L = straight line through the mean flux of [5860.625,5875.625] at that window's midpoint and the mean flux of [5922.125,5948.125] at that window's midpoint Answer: 1.6 angstrom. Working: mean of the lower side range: 19.6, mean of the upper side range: 18.5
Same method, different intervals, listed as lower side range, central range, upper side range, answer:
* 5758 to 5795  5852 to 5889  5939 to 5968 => -3.3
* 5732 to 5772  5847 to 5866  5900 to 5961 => -2.8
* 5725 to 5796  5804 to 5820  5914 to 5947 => -0.5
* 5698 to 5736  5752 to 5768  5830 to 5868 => -0.1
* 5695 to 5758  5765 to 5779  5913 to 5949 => 0.6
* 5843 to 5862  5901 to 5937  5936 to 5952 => 0.7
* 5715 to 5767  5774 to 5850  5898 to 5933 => -2.2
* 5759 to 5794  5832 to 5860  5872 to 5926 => -2.3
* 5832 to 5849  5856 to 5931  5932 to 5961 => -1.8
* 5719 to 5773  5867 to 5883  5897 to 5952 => -1.3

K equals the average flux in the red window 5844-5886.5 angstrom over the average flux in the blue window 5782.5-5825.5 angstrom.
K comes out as 1.04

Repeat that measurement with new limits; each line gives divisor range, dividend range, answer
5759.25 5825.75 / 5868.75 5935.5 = 0.95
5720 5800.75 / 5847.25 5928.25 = 1.01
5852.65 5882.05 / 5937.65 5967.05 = 0.86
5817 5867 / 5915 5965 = 0.93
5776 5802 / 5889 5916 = 0.89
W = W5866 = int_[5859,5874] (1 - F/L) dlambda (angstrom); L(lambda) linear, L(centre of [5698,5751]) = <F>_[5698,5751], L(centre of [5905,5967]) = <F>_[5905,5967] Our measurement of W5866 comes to -1.09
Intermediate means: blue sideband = 19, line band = 19.8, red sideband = 18.1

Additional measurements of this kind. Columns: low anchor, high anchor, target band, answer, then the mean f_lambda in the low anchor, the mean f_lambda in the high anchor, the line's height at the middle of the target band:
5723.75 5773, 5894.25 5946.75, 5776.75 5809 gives -2.2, 18.9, 18.4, 18.7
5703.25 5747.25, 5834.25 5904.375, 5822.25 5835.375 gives 0.8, 18.8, 19.4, 19.2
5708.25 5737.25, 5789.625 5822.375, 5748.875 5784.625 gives 0.3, 18.5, 19.7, 19.1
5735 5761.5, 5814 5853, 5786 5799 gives -0.1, 19.2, 19.2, 19.2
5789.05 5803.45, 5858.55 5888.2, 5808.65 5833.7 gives 1.5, 19.7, 19.6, 19.7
